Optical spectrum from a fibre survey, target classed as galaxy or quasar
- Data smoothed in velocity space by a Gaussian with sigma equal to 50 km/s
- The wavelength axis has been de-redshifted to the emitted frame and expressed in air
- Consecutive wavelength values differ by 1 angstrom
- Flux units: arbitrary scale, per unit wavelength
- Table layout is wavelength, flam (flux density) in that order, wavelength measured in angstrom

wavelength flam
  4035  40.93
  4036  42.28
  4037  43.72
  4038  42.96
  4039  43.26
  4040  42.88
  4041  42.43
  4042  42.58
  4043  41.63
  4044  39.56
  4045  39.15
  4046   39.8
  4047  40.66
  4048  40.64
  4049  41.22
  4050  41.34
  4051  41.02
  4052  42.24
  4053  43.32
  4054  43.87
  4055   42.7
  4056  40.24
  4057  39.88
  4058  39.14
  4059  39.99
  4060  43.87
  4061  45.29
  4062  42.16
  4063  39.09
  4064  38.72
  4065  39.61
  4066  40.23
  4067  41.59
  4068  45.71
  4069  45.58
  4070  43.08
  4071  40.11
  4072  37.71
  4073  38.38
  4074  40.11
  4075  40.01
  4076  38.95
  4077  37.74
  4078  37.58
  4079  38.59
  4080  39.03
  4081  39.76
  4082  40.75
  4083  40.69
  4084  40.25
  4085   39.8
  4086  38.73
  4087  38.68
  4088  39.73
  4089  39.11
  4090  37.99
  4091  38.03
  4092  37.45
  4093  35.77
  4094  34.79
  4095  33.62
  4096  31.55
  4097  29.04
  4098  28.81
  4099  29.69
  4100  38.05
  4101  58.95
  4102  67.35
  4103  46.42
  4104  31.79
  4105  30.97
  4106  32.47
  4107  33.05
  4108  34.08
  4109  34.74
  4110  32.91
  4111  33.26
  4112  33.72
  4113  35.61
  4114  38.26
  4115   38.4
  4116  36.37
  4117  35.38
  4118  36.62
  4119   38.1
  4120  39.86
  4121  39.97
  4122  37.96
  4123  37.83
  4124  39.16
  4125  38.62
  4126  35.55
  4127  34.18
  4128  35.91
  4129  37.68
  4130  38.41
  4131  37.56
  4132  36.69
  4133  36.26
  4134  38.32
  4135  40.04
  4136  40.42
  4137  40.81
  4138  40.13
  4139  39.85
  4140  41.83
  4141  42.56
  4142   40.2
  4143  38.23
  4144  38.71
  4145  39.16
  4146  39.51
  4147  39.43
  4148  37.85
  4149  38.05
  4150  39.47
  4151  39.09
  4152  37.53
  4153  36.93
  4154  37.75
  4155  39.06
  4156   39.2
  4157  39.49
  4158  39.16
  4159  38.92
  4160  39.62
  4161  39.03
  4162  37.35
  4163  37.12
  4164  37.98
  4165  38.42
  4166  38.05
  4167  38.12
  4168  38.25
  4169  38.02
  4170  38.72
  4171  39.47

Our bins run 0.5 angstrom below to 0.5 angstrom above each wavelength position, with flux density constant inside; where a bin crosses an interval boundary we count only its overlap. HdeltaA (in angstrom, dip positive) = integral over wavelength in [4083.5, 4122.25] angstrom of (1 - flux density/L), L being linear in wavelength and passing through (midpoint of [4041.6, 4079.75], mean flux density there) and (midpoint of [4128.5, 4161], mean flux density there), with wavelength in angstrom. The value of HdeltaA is 2.5 angstrom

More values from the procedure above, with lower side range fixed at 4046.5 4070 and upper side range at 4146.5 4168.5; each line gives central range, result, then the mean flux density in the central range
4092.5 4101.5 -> 1.1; 35.6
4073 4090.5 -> 0.7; 39.2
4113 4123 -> 0.5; 37.8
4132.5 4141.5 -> -0.2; 40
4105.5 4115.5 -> 1.3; 34.6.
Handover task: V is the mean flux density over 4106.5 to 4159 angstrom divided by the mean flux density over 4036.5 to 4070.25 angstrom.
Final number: 0.91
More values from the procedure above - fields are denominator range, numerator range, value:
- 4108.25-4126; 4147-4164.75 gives 1.05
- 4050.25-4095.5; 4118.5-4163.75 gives 0.97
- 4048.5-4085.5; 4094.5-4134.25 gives 0.91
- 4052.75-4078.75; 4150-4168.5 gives 0.94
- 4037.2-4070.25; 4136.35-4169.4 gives 0.93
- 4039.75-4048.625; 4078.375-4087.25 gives 0.97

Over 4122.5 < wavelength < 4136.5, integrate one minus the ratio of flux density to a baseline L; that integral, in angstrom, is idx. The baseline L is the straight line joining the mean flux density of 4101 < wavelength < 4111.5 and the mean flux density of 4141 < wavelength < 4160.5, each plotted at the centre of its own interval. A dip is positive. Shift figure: 0.43 angstrom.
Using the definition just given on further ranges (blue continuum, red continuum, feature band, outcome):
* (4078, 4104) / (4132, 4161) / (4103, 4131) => 2.1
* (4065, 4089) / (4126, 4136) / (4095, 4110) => 0.6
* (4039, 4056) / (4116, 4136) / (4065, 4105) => 0.3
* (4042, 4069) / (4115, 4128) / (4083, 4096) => 0.5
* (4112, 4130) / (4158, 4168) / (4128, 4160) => -0.9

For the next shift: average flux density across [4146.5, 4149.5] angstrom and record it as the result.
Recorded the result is 38.4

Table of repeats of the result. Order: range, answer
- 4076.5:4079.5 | 38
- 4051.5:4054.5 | 43.1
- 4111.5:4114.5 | 35.9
